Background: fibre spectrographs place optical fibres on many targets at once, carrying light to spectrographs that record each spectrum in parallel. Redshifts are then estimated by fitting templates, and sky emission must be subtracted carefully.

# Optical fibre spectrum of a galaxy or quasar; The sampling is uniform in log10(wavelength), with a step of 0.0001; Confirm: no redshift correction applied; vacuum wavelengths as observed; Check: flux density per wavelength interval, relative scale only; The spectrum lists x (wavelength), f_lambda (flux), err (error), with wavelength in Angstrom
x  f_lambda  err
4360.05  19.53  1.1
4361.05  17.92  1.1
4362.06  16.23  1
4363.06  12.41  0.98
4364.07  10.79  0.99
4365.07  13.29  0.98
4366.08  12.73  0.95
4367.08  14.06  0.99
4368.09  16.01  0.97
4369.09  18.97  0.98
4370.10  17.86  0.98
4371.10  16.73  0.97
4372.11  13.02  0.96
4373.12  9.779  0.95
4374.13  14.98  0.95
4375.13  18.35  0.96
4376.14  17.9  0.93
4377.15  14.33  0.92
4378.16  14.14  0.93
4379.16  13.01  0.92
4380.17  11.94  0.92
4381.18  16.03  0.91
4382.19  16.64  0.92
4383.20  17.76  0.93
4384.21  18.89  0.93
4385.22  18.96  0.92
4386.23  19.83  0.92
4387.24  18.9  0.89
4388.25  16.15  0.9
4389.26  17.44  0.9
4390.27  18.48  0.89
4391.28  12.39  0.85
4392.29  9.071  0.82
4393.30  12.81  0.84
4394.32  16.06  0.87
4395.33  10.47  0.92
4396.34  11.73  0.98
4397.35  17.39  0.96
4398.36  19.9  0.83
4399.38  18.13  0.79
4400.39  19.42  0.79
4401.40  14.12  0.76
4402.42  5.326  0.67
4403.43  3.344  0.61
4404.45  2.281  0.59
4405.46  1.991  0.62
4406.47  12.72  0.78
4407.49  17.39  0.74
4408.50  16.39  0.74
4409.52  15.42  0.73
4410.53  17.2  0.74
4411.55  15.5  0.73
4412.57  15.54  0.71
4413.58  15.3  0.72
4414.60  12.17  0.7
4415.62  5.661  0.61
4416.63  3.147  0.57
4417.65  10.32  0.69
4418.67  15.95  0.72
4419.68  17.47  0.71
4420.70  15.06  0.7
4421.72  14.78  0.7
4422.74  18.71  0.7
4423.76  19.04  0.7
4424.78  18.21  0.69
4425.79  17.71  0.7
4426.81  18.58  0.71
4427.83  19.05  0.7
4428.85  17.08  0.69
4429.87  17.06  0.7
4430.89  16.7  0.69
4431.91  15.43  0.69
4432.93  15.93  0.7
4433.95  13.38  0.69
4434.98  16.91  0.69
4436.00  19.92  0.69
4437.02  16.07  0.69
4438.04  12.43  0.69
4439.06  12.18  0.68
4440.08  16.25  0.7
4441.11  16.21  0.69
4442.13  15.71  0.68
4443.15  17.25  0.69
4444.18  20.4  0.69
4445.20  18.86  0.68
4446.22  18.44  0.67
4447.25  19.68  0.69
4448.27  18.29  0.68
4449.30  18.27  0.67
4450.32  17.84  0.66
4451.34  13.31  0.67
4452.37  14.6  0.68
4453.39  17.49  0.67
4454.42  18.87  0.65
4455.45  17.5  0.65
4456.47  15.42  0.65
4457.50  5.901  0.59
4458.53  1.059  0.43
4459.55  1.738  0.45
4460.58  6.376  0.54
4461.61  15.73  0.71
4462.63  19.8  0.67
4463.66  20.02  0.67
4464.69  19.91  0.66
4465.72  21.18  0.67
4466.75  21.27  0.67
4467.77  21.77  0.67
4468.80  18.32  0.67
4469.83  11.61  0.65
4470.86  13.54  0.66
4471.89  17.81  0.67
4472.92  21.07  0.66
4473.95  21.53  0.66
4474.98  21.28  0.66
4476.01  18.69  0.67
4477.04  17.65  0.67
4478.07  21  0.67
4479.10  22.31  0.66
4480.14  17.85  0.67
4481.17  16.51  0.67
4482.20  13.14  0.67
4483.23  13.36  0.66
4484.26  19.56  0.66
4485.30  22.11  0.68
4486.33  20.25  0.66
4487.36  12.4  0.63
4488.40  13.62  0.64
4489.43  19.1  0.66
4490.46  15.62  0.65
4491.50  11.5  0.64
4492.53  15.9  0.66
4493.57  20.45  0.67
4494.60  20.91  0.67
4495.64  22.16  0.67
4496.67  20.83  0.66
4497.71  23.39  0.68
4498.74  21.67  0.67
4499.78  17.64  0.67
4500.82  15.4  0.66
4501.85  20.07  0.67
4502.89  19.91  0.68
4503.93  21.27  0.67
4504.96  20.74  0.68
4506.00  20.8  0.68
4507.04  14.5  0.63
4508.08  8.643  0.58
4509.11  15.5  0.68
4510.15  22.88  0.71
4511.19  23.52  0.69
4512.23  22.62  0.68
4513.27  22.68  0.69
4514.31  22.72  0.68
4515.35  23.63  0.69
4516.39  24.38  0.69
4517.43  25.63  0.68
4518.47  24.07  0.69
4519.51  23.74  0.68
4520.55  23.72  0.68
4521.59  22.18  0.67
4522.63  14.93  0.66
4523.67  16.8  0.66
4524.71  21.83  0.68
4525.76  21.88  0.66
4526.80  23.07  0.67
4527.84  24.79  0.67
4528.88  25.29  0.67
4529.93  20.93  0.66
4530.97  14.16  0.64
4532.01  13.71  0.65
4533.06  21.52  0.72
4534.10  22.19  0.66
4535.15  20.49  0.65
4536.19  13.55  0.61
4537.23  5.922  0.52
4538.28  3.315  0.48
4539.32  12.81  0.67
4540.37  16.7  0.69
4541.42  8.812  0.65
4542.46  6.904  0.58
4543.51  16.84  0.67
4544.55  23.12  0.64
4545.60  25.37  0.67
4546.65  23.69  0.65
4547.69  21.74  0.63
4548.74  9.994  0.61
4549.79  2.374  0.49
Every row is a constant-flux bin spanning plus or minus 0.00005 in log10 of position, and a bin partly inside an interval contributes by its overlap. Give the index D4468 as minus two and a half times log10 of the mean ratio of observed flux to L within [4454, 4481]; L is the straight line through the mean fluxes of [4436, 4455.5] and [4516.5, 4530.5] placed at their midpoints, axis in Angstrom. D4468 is 0.12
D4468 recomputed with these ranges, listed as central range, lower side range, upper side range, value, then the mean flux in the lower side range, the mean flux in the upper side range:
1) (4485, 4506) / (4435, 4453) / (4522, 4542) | -0.113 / 16.8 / 17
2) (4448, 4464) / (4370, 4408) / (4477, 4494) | 0.183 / 14.3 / 17.2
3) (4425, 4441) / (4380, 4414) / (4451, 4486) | -0.060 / 14.5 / 16.5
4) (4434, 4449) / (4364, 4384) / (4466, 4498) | 0.008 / 15.1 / 18.3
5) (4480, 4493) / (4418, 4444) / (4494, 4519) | 0.205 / 16.5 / 20.7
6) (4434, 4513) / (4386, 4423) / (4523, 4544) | -0.143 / 13.5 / 16.6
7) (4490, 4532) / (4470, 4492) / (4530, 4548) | -0.208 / 17.5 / 16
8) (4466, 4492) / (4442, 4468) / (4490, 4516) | -0.006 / 16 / 19.4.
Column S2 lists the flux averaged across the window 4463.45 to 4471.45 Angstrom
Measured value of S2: 18.4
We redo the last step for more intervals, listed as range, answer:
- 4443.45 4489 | 16.8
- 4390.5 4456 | 15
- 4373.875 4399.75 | 15.8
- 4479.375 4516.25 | 18.7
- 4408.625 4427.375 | 14.8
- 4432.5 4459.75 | 15.3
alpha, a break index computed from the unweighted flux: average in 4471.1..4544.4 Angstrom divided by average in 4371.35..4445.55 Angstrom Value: 1.25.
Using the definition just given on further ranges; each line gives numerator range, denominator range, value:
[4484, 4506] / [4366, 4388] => 1.18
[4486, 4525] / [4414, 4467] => 1.27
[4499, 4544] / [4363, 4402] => 1.21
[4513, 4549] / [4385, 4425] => 1.36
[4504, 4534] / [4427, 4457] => 1.24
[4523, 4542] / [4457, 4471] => 1.20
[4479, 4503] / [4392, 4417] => 1.45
